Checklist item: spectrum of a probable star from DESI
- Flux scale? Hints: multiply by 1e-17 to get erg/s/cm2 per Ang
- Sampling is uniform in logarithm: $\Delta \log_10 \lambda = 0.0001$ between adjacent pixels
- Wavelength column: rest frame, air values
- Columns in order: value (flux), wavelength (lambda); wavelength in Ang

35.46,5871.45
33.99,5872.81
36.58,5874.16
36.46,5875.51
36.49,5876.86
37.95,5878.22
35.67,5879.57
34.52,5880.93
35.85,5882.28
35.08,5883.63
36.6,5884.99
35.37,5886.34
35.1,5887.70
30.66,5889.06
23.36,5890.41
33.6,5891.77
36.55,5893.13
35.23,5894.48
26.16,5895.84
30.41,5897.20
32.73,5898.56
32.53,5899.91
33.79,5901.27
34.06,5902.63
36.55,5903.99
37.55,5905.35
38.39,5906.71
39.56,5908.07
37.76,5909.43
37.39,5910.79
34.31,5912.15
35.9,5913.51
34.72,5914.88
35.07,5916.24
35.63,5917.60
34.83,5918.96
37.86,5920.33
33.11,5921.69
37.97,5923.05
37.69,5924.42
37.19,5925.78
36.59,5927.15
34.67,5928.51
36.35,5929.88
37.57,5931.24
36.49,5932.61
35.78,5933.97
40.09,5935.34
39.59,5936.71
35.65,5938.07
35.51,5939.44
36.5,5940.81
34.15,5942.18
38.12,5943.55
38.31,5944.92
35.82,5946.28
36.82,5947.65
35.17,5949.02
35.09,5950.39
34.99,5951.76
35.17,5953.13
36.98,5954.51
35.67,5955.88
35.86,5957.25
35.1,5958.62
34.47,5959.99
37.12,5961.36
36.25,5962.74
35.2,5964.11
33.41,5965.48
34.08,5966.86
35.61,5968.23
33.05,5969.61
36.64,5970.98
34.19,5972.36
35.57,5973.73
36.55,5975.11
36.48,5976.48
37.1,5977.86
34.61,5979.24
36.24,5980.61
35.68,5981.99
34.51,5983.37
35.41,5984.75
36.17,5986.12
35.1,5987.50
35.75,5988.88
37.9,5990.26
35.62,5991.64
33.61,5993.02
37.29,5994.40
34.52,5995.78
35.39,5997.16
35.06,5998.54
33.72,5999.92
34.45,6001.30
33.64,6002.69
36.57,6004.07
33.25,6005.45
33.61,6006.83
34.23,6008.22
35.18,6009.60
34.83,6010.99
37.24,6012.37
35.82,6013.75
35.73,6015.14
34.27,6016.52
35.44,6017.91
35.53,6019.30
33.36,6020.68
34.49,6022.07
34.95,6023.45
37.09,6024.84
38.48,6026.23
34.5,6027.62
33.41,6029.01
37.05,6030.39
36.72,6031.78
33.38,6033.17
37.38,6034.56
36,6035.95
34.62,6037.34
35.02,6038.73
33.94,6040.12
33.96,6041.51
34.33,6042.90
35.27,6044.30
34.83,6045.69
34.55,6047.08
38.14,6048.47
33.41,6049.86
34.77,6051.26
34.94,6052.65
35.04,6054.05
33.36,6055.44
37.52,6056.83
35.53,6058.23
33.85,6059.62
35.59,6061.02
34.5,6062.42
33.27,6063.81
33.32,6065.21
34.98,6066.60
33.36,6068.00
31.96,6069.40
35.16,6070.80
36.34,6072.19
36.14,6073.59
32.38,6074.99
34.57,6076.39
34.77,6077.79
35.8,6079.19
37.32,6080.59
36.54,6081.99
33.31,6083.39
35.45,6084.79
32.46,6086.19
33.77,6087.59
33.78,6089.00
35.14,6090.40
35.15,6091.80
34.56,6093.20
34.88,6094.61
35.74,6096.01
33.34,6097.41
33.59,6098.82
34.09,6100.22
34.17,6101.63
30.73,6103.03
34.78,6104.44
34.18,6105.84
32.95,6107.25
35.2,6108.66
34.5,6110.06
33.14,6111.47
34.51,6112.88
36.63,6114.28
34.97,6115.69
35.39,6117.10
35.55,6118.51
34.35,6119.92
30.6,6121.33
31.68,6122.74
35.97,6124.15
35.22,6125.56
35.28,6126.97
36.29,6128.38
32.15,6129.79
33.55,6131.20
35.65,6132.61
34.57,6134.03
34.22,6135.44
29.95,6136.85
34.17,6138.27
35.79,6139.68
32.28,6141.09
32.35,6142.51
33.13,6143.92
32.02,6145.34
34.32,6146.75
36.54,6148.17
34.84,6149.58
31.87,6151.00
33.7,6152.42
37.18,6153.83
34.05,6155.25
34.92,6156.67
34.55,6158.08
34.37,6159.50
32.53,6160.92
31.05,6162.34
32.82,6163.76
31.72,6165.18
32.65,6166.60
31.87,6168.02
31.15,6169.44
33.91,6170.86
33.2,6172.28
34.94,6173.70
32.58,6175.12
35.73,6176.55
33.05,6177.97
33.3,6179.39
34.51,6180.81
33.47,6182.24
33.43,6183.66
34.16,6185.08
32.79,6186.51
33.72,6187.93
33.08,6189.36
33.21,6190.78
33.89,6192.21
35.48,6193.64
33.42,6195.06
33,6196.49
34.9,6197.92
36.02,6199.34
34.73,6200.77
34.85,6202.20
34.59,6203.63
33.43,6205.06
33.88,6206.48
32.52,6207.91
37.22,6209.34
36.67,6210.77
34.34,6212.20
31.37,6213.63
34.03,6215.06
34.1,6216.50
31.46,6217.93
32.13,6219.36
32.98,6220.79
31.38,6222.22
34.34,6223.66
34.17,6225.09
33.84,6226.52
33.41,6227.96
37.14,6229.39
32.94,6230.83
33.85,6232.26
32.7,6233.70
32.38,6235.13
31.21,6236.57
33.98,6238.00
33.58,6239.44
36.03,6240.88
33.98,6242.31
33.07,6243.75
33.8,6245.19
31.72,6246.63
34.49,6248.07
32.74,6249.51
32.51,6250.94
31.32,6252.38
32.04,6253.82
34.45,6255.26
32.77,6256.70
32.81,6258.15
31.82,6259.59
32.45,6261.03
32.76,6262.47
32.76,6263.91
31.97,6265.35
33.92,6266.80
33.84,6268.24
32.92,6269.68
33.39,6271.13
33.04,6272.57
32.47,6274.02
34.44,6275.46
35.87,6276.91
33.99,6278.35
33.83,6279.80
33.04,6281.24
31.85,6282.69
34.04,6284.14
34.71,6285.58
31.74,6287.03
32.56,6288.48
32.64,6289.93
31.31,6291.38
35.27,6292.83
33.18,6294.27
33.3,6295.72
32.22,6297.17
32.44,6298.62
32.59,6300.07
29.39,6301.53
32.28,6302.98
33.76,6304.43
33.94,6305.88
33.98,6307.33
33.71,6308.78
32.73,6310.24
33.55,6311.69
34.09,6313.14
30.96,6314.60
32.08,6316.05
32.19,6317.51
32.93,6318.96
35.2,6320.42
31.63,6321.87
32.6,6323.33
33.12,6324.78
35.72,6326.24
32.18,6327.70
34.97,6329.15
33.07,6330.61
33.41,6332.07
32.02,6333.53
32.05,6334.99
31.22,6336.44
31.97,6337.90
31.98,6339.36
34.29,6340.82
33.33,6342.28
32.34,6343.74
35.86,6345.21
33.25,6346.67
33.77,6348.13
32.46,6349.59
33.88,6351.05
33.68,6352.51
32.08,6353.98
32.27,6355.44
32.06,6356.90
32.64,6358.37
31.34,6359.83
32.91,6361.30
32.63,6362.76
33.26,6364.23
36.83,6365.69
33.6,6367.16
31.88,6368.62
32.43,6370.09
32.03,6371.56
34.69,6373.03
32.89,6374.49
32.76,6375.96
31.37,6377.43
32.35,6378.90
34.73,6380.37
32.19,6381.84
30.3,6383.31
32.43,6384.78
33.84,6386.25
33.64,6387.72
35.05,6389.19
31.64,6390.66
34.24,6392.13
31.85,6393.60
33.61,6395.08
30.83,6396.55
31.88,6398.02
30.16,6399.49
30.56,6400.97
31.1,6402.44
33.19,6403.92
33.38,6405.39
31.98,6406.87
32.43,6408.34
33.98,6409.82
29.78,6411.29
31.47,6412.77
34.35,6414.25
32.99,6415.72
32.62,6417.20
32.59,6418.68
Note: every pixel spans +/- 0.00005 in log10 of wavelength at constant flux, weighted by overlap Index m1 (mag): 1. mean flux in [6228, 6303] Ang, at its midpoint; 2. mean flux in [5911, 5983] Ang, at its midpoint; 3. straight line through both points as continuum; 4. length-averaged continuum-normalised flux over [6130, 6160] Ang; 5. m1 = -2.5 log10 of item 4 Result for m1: 0.01 mag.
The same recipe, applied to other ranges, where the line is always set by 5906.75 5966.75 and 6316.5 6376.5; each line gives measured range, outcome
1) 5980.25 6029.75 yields 0.01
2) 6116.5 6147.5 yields 0.03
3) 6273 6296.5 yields 0.00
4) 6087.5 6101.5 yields 0.02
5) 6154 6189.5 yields 0.03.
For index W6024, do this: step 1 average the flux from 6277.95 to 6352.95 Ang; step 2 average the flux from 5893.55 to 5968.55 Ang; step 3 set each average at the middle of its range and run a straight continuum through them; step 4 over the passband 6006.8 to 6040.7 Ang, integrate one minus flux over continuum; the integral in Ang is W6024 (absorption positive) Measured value -0.2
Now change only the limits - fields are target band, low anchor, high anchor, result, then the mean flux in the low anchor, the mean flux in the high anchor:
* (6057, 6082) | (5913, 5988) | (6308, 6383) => 0.2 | 35.9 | 33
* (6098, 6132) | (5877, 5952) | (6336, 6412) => 0.1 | 35.5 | 32.7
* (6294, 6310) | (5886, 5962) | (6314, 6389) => 0.2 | 35.4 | 32.9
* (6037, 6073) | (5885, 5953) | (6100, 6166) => -0.2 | 35.4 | 33.9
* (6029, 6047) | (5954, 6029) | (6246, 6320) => -0.1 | 35.3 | 33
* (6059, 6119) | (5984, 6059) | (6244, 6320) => 0.3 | 35.2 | 33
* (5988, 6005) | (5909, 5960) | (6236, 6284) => 0.2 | 36.2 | 33.2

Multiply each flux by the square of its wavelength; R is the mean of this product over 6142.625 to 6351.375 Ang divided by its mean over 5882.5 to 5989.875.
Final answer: 1.04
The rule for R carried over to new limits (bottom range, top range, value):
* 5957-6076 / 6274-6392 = 1.04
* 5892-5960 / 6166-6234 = 1.03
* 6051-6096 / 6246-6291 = 1.01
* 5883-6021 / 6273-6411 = 1.06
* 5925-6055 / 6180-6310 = 1.02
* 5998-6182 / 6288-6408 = 1.04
